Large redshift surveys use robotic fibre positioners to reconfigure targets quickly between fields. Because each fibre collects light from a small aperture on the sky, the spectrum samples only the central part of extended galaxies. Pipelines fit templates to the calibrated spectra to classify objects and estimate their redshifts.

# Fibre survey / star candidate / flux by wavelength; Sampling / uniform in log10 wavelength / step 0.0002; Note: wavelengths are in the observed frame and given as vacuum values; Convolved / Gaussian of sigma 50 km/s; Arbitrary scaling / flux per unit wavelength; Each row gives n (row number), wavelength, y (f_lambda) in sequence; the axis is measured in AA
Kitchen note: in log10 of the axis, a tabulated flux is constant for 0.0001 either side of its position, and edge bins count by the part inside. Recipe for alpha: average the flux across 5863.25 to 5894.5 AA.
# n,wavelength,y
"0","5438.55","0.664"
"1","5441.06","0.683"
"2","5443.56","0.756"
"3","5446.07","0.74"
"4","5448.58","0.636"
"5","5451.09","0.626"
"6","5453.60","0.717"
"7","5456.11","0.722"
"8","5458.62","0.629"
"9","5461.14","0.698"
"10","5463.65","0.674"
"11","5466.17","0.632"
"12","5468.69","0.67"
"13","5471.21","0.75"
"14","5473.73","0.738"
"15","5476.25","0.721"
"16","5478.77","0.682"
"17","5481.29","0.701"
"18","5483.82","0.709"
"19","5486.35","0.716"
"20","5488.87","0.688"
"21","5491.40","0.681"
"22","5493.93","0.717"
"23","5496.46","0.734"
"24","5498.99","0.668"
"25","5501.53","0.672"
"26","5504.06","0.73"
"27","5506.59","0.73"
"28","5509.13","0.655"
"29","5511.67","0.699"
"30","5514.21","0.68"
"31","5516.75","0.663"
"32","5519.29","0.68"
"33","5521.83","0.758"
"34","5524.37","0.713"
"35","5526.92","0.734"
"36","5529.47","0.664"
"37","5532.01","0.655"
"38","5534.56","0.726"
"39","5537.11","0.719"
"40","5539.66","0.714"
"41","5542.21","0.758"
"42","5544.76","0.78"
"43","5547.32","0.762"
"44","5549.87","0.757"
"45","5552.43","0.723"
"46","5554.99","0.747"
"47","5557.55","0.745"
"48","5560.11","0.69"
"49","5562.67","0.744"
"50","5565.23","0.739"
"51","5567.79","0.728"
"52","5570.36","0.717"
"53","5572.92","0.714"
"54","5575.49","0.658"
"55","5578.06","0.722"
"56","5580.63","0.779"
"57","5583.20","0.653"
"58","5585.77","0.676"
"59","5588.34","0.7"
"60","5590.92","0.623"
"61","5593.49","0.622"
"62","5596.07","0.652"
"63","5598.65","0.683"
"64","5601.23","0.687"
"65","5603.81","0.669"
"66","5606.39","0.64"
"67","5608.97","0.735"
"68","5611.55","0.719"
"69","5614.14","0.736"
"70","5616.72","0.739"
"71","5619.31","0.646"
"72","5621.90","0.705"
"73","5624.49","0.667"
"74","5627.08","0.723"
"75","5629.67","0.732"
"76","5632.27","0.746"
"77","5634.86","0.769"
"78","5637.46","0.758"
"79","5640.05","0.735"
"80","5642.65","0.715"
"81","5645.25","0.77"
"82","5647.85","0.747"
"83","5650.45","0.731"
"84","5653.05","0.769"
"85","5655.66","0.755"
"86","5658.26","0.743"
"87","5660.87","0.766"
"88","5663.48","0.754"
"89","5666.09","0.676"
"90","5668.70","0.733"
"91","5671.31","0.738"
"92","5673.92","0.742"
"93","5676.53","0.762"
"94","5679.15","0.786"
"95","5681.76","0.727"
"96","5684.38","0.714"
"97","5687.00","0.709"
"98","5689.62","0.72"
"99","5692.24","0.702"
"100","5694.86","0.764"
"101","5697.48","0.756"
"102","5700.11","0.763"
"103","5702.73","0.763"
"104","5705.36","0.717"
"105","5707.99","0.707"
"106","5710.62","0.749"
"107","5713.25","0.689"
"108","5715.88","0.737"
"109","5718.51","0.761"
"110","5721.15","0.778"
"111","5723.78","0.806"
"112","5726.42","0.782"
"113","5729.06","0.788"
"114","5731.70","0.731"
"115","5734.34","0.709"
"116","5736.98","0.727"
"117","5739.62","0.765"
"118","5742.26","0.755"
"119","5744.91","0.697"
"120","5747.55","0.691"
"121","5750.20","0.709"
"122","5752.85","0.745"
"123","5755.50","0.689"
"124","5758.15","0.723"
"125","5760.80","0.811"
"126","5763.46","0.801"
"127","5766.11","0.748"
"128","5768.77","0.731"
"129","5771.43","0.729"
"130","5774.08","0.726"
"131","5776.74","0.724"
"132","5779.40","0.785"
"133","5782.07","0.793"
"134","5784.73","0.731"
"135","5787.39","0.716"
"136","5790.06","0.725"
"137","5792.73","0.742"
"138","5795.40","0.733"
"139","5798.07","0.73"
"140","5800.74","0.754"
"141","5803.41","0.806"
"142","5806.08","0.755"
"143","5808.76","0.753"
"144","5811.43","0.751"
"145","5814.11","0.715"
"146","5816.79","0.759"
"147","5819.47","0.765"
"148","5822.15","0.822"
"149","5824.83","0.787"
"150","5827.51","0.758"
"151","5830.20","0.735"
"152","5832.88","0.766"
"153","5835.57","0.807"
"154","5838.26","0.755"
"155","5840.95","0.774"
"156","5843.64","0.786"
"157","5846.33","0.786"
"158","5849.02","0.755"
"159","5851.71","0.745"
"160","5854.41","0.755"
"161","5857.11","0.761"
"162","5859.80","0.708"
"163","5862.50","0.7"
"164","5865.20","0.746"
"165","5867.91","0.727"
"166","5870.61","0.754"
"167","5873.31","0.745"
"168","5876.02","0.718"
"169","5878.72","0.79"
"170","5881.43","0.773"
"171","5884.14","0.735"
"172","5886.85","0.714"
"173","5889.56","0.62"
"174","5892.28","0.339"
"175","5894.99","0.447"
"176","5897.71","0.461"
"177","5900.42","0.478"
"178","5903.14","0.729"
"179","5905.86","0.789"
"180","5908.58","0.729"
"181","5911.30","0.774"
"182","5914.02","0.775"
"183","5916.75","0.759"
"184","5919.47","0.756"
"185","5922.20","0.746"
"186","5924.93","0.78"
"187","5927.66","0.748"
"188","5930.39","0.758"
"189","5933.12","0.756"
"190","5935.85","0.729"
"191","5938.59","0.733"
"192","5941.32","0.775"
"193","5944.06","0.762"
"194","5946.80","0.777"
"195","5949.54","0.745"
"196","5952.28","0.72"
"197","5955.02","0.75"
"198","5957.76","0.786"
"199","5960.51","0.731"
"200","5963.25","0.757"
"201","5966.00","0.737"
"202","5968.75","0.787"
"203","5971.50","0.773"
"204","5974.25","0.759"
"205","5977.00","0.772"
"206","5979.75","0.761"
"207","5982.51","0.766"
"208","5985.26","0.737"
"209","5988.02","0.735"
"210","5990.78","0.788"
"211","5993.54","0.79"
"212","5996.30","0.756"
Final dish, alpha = 0.689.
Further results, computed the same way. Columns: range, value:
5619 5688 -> 0.735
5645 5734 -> 0.744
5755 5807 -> 0.748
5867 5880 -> 0.748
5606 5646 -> 0.722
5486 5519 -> 0.694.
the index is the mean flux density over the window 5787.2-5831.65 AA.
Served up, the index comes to 0.754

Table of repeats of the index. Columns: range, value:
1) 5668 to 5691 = 0.737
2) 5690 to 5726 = 0.746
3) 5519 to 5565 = 0.727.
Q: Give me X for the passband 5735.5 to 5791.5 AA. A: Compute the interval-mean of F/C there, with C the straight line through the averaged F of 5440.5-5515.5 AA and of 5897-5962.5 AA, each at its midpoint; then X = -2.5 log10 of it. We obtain -0.03 mag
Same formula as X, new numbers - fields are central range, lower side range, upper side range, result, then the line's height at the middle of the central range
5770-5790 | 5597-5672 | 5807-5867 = 0.01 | 0.748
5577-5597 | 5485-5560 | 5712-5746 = 0.07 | 0.724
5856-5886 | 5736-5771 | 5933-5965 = 0.01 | 0.746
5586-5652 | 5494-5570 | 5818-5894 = 0.02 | 0.721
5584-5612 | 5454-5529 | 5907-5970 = 0.06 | 0.712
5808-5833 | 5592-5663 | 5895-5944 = -0.07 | 0.716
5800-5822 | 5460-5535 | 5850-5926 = -0.09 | 0.698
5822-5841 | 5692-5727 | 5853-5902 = -0.13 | 0.688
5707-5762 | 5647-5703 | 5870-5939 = -0.02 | 0.73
